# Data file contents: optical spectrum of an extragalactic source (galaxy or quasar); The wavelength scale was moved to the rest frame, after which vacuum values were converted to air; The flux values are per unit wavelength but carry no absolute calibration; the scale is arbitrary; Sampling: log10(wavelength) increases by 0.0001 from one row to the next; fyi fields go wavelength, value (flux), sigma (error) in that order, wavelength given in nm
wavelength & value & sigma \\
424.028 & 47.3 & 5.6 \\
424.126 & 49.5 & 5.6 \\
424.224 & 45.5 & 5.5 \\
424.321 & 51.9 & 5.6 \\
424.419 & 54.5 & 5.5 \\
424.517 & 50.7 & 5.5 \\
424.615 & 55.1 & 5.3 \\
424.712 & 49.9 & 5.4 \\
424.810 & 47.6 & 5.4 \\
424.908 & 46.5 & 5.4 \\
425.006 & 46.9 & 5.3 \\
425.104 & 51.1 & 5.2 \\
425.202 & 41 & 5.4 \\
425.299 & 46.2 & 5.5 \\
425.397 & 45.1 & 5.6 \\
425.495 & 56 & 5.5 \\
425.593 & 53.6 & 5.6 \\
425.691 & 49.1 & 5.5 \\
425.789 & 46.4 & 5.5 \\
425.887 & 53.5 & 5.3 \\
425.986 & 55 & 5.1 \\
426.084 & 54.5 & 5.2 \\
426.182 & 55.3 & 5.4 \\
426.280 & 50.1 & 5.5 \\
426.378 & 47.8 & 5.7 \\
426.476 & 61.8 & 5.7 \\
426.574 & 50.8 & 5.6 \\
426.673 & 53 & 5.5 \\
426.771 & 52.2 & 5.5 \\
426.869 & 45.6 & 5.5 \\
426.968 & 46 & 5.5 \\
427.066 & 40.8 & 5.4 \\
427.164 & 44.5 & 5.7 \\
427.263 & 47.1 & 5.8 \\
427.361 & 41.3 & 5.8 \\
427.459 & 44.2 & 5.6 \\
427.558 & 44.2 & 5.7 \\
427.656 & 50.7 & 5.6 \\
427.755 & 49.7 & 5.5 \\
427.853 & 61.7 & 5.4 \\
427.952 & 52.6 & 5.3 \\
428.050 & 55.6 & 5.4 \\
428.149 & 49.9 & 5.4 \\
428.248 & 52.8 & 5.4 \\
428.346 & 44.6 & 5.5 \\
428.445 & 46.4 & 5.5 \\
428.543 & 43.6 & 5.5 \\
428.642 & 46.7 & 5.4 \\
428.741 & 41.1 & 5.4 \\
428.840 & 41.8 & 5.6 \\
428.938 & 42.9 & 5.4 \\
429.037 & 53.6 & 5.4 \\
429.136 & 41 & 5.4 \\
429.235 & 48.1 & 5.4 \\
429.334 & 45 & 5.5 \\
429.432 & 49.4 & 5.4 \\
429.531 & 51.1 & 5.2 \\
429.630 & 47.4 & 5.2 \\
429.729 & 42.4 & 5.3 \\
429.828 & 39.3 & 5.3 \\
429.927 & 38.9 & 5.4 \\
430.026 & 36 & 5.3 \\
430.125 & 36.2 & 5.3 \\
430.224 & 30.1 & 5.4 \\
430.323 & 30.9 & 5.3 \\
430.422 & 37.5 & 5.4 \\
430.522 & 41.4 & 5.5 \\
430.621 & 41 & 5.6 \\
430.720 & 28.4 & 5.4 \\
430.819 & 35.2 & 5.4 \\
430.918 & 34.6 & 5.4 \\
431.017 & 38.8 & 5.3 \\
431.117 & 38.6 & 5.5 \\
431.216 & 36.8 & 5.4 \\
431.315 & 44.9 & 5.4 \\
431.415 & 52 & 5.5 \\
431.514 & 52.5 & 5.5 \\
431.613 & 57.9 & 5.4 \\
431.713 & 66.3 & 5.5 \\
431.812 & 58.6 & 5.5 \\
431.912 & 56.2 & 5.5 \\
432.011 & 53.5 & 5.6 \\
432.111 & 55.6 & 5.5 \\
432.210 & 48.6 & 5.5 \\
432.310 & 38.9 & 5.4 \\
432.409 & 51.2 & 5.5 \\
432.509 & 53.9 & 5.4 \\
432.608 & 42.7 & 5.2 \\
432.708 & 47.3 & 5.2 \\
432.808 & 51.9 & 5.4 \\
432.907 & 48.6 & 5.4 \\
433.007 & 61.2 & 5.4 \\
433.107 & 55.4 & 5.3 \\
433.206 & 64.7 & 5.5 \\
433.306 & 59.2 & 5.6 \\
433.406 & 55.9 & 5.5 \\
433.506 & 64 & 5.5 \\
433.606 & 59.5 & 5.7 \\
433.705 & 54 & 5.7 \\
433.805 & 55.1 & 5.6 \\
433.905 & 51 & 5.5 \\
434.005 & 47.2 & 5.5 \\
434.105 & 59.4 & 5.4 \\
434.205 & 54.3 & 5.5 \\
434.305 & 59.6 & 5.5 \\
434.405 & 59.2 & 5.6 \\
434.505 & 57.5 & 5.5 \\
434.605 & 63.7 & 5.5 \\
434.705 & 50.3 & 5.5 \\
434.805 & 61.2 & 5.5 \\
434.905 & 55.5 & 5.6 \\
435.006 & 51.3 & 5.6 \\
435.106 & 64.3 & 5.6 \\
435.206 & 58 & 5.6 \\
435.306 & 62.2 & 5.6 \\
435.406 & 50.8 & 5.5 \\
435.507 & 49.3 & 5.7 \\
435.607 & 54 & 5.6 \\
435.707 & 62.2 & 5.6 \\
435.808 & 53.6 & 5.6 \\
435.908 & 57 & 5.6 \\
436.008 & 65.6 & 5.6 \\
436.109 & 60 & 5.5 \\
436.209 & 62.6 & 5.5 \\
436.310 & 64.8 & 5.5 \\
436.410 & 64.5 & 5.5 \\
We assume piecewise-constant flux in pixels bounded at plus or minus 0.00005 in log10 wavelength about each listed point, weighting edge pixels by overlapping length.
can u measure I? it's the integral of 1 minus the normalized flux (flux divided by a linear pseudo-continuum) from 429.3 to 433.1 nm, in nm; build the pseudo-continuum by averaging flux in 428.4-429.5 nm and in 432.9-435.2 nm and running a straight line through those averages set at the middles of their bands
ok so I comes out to 0.404 nm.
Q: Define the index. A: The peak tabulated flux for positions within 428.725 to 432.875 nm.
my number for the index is 66.3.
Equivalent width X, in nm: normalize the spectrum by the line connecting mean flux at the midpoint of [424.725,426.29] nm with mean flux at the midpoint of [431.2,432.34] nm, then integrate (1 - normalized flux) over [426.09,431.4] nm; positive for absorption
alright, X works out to 0.65 nm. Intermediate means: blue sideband 49.9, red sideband 52.5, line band 44.9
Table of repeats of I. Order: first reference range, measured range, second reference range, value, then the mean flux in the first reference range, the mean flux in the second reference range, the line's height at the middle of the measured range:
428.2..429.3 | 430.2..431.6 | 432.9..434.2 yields 0.31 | 45.7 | 56.7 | 50.6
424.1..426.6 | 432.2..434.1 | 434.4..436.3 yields 0.10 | 50.6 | 57.9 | 56.3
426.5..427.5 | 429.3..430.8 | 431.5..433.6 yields 0.34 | 47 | 54.6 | 51.2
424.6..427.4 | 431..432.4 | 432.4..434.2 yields 0.09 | 49.4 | 54.6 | 53.5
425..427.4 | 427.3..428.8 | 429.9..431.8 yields -0.07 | 49.5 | 41.3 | 46.2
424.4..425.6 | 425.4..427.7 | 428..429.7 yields -0.06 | 49.3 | 47.1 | 48.4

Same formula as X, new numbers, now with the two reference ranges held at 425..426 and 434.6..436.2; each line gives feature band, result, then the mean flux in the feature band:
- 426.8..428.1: 0.07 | 48.1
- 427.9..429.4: 0.14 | 47.1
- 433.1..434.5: -0.03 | 57.1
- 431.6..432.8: 0.05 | 52.3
